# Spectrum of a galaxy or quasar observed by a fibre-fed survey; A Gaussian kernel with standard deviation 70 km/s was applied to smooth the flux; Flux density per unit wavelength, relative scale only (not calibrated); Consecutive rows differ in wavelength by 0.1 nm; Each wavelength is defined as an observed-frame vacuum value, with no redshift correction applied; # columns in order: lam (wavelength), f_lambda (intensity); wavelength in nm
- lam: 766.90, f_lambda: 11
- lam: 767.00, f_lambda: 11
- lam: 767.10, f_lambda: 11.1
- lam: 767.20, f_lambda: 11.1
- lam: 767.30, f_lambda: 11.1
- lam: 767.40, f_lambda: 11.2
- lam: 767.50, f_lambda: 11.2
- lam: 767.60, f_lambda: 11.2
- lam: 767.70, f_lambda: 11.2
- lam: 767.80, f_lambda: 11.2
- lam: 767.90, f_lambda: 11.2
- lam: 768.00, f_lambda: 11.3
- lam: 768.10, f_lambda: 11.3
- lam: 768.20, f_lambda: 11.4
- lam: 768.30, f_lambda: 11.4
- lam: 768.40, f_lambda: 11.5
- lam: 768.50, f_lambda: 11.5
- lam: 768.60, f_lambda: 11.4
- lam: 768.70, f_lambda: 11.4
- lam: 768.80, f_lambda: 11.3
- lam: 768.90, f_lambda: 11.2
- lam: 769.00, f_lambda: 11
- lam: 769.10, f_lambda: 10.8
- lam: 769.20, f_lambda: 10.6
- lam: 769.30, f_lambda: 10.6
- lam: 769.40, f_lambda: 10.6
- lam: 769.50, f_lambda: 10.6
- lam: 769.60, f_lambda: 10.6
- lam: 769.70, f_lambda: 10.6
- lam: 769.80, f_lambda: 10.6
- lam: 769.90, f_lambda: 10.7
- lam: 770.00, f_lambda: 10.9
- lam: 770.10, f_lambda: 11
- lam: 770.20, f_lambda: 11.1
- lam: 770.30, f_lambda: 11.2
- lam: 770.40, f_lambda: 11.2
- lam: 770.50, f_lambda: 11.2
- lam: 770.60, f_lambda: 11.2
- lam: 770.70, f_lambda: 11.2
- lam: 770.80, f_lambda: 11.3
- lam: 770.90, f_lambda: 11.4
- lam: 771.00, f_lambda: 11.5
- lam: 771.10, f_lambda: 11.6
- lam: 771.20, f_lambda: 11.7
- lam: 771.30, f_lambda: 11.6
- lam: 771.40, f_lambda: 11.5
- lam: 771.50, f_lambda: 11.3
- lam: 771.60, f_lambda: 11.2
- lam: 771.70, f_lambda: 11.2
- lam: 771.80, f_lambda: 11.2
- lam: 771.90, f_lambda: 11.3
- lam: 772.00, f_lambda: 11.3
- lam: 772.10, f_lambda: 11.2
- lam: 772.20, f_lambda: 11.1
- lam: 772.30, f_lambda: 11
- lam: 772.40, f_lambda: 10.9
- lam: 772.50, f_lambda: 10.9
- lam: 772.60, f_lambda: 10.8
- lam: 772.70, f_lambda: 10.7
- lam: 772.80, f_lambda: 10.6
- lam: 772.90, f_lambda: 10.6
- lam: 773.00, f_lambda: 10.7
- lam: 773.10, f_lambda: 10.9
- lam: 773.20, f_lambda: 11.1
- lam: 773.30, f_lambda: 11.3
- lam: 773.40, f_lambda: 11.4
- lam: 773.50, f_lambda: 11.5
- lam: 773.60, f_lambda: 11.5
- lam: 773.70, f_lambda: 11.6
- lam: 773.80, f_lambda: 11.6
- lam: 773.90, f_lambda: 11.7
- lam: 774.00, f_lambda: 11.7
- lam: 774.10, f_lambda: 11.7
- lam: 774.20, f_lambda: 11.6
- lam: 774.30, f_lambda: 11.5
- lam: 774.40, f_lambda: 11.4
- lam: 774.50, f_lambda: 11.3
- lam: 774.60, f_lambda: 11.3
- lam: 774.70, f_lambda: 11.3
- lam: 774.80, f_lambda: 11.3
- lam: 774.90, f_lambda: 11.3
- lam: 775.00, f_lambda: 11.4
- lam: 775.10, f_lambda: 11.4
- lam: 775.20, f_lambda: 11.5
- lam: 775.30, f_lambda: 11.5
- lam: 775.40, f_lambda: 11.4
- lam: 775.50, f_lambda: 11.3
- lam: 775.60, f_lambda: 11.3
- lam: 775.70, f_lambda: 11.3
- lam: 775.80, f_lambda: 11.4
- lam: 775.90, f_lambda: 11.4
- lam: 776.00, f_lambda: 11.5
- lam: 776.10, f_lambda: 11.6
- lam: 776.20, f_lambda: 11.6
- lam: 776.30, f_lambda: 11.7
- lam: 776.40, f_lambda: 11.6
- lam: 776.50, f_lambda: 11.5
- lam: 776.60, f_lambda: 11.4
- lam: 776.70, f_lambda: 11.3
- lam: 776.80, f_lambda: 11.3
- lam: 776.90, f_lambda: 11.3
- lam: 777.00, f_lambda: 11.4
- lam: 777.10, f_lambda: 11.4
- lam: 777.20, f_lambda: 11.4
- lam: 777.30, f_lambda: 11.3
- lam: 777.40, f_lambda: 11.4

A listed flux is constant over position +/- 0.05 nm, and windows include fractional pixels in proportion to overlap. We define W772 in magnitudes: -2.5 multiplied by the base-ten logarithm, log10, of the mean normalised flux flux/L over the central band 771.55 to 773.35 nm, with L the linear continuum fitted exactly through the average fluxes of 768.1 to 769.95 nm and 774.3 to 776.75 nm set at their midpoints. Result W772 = 0.02 mag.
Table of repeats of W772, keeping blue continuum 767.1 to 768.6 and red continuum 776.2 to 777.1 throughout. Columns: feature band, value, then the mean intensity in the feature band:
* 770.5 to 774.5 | 0.01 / 11.3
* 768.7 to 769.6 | 0.04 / 10.9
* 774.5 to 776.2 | 0.00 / 11.4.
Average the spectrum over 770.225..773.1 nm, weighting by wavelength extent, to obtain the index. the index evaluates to 11.2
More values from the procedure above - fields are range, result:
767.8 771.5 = 11.1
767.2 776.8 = 11.2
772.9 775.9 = 11.4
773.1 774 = 11.4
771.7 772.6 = 11.1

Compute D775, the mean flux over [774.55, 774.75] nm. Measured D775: 11.3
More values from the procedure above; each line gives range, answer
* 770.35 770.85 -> 11.2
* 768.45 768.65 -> 11.4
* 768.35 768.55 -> 11.5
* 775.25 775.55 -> 11.4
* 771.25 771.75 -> 11.4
